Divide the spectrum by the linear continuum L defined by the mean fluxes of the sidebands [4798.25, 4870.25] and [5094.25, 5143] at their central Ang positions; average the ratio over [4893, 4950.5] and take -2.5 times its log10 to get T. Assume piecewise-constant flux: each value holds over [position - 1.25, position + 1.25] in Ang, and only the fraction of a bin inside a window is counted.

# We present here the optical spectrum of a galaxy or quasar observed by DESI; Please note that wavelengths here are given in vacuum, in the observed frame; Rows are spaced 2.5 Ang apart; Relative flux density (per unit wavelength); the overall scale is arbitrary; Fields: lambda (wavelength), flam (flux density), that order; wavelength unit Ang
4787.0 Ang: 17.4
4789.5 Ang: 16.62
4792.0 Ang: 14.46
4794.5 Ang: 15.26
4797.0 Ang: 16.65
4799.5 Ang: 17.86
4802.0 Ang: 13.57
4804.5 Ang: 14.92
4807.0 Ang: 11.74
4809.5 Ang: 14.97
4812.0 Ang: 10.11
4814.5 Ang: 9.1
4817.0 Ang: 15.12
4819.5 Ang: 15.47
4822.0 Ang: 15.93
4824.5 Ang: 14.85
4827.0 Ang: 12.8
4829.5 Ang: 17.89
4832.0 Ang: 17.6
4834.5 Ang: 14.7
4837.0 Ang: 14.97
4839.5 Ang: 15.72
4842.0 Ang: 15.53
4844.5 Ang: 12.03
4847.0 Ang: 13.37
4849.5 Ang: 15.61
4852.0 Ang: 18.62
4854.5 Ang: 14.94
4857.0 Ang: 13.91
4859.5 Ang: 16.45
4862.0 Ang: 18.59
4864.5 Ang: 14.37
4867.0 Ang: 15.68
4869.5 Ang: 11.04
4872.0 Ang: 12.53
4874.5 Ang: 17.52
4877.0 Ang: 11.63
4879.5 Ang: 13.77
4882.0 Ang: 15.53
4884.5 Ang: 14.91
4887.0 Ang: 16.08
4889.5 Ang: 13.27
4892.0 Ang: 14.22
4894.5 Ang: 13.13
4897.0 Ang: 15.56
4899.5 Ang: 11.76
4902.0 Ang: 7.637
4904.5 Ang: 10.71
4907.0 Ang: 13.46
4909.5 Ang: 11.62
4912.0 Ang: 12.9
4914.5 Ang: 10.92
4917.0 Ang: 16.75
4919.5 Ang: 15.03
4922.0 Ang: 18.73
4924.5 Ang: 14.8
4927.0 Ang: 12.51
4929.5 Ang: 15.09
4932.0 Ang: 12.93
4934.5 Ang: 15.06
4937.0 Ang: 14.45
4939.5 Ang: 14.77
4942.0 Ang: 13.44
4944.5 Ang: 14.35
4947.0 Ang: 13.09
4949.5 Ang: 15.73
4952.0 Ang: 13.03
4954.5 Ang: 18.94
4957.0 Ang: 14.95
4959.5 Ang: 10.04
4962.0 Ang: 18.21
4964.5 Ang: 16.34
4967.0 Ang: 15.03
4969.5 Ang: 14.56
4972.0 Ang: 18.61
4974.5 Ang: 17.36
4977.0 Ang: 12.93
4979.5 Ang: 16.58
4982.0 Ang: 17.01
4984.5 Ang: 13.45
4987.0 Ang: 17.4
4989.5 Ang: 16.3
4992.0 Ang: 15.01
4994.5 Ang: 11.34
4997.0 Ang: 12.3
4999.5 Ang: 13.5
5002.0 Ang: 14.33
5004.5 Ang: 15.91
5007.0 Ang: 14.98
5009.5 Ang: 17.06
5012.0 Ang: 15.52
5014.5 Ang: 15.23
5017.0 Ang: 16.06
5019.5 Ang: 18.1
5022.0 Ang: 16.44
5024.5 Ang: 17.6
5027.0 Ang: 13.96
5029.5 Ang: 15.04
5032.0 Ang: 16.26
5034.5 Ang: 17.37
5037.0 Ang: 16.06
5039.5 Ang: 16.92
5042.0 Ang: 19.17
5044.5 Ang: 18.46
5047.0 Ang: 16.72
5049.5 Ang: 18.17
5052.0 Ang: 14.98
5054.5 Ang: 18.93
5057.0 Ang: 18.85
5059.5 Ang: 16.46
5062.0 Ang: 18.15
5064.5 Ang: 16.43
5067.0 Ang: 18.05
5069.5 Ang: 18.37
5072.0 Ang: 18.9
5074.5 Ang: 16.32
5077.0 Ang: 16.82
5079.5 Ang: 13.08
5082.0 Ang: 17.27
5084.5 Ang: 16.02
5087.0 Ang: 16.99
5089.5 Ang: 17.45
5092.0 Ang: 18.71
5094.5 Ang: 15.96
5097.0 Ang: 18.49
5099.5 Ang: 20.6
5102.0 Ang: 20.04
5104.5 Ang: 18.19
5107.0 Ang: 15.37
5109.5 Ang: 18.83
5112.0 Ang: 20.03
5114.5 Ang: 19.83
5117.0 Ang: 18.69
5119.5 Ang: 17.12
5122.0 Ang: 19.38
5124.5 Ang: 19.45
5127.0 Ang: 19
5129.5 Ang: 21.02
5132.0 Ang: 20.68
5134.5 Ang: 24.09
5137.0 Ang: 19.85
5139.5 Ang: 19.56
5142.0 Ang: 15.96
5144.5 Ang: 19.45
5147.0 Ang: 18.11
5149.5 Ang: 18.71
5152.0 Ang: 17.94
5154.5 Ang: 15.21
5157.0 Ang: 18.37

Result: 0.181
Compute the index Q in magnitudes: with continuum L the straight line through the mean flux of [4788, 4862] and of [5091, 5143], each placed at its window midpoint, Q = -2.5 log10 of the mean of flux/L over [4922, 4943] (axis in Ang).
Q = 0.144 mag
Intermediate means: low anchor 14.9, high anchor 19.1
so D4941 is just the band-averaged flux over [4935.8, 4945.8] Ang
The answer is 14.2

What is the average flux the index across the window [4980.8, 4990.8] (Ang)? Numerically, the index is 16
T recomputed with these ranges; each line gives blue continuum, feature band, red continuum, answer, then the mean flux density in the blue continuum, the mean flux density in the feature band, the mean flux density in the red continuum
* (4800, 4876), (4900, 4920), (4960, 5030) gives 0.224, 14.7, 12.3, 15.5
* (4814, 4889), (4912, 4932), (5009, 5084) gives 0.074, 14.9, 14.6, 16.9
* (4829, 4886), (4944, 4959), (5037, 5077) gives 0.101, 15.1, 14.8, 17.6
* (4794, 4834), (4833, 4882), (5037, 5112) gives 0.020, 14.6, 14.8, 17.6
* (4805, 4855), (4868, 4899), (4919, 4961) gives 0.037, 14.6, 14.1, 14.5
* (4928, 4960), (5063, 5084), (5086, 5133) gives 0.056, 14.4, 16.9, 18.7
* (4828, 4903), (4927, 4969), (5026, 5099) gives 0.073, 14.6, 14.6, 17.1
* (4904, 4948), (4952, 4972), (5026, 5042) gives -0.054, 14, 15.5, 16.2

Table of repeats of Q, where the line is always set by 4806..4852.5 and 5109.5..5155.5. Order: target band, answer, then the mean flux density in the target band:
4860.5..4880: 0.049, 14.4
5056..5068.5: 0.029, 17.6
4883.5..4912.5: 0.199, 12.9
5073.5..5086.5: 0.150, 16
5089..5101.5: 0.010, 18.4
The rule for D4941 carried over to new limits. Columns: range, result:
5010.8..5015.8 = 15.4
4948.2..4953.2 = 14.4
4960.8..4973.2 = 16.5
